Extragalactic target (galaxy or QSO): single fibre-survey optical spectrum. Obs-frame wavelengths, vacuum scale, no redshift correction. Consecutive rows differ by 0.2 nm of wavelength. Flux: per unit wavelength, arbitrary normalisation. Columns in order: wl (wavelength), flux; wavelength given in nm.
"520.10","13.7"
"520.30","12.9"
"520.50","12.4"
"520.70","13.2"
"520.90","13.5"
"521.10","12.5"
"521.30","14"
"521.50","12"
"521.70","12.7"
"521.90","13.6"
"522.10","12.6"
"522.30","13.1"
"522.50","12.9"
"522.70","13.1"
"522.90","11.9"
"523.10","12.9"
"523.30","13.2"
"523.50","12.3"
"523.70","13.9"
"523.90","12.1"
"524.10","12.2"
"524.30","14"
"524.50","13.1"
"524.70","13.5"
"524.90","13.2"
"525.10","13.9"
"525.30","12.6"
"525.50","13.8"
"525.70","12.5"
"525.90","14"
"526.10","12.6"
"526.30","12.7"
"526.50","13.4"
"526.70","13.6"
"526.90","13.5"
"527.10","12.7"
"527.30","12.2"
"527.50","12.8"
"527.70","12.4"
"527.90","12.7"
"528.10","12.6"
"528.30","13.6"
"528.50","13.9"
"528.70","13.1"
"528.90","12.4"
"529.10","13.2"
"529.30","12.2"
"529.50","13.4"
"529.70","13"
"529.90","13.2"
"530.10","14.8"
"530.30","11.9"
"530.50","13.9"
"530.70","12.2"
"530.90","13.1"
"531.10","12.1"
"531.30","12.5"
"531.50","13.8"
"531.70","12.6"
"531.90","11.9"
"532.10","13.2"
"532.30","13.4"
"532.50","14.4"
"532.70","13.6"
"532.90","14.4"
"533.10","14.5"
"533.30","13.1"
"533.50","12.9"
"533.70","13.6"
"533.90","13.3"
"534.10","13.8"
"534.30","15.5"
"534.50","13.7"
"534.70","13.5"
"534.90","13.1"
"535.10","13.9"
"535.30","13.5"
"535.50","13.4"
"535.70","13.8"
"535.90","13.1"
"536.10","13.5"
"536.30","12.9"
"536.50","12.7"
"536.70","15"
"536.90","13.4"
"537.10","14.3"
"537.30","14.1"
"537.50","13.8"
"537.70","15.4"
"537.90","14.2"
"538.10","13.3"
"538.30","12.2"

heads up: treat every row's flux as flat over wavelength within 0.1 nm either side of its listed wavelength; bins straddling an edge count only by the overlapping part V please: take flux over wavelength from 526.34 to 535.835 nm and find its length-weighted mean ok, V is 13.3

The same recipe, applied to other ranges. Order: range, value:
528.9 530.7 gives 13.1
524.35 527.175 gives 13.2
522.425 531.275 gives 13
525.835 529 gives 13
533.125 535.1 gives 13.7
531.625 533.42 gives 13.5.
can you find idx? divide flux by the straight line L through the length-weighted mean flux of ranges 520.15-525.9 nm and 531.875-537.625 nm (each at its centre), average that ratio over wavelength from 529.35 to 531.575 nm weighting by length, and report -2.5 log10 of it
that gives 0.03 mag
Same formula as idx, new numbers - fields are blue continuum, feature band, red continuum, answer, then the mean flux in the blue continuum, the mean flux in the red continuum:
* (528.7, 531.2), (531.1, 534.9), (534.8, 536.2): -0.02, 13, 13.5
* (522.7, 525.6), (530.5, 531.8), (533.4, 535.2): 0.06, 13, 13.7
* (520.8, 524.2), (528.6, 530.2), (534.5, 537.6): 0.01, 12.9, 13.6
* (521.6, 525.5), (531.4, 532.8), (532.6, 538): 0.02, 13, 13.8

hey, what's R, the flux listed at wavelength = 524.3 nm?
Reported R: 14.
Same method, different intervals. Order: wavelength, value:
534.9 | 13.1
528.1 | 12.6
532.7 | 13.6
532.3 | 13.4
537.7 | 15.4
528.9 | 12.4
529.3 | 12.2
